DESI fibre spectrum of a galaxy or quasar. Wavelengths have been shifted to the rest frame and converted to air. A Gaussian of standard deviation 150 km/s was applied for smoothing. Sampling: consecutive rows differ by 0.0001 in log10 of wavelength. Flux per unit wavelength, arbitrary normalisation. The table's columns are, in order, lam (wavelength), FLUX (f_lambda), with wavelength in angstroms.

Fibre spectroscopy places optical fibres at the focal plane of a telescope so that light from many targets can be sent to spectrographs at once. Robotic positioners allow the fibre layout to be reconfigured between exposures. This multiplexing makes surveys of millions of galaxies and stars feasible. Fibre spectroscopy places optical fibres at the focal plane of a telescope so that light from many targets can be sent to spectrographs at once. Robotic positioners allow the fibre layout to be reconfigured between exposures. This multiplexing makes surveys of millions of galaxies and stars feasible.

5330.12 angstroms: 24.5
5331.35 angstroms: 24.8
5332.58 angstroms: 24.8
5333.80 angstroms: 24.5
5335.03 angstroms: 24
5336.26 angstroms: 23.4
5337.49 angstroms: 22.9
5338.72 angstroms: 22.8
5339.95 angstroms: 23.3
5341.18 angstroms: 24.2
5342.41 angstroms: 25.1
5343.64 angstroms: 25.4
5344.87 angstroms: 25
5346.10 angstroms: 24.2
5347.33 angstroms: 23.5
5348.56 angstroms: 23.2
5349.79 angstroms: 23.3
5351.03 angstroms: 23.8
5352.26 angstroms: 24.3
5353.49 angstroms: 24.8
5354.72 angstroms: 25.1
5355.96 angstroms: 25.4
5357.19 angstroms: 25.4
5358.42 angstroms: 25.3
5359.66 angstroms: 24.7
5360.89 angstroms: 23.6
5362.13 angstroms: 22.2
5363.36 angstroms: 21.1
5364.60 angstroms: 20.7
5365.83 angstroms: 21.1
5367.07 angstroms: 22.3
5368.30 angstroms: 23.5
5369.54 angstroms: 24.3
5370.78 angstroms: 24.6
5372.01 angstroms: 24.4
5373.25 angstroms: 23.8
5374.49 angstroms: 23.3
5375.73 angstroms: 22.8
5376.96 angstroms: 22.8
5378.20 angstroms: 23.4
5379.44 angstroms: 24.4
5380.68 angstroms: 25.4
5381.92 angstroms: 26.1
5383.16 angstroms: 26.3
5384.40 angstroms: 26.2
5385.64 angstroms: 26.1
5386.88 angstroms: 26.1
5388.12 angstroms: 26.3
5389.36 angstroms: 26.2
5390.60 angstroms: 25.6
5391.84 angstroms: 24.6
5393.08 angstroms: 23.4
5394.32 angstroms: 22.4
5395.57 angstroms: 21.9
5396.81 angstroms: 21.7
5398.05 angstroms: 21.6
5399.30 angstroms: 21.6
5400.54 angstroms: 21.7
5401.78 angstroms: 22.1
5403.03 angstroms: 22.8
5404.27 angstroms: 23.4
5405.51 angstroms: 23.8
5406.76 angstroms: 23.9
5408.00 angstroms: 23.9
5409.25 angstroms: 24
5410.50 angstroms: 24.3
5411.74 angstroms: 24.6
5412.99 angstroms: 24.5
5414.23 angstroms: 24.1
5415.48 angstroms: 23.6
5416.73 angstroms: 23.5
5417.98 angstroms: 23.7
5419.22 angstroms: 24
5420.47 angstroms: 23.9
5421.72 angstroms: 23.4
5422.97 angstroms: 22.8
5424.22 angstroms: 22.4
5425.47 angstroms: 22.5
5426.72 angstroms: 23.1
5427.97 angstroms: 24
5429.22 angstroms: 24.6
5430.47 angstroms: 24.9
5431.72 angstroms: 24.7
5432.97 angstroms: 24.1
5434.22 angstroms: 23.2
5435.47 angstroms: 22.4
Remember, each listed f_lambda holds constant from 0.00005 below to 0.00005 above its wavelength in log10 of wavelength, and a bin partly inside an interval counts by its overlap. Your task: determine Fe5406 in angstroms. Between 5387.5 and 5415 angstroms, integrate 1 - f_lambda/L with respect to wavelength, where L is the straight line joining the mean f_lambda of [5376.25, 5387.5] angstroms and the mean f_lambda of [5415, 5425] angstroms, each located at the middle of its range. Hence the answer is 0.8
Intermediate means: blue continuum 25.2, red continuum 23.4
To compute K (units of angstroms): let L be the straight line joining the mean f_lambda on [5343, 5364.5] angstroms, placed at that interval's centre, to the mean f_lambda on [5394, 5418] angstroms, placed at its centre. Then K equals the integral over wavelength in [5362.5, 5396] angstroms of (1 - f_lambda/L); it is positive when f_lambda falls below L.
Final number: -0.6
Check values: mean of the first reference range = 24.1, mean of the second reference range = 23.1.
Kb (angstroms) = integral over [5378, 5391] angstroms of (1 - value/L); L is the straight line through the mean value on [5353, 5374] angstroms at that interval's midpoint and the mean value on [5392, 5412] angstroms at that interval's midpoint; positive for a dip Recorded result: -1.4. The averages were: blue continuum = 23.7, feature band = 25.7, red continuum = 23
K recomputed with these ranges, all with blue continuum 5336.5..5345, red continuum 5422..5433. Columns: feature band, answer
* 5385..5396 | -0.45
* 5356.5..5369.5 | 0.47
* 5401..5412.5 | 0.05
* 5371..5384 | -0.25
